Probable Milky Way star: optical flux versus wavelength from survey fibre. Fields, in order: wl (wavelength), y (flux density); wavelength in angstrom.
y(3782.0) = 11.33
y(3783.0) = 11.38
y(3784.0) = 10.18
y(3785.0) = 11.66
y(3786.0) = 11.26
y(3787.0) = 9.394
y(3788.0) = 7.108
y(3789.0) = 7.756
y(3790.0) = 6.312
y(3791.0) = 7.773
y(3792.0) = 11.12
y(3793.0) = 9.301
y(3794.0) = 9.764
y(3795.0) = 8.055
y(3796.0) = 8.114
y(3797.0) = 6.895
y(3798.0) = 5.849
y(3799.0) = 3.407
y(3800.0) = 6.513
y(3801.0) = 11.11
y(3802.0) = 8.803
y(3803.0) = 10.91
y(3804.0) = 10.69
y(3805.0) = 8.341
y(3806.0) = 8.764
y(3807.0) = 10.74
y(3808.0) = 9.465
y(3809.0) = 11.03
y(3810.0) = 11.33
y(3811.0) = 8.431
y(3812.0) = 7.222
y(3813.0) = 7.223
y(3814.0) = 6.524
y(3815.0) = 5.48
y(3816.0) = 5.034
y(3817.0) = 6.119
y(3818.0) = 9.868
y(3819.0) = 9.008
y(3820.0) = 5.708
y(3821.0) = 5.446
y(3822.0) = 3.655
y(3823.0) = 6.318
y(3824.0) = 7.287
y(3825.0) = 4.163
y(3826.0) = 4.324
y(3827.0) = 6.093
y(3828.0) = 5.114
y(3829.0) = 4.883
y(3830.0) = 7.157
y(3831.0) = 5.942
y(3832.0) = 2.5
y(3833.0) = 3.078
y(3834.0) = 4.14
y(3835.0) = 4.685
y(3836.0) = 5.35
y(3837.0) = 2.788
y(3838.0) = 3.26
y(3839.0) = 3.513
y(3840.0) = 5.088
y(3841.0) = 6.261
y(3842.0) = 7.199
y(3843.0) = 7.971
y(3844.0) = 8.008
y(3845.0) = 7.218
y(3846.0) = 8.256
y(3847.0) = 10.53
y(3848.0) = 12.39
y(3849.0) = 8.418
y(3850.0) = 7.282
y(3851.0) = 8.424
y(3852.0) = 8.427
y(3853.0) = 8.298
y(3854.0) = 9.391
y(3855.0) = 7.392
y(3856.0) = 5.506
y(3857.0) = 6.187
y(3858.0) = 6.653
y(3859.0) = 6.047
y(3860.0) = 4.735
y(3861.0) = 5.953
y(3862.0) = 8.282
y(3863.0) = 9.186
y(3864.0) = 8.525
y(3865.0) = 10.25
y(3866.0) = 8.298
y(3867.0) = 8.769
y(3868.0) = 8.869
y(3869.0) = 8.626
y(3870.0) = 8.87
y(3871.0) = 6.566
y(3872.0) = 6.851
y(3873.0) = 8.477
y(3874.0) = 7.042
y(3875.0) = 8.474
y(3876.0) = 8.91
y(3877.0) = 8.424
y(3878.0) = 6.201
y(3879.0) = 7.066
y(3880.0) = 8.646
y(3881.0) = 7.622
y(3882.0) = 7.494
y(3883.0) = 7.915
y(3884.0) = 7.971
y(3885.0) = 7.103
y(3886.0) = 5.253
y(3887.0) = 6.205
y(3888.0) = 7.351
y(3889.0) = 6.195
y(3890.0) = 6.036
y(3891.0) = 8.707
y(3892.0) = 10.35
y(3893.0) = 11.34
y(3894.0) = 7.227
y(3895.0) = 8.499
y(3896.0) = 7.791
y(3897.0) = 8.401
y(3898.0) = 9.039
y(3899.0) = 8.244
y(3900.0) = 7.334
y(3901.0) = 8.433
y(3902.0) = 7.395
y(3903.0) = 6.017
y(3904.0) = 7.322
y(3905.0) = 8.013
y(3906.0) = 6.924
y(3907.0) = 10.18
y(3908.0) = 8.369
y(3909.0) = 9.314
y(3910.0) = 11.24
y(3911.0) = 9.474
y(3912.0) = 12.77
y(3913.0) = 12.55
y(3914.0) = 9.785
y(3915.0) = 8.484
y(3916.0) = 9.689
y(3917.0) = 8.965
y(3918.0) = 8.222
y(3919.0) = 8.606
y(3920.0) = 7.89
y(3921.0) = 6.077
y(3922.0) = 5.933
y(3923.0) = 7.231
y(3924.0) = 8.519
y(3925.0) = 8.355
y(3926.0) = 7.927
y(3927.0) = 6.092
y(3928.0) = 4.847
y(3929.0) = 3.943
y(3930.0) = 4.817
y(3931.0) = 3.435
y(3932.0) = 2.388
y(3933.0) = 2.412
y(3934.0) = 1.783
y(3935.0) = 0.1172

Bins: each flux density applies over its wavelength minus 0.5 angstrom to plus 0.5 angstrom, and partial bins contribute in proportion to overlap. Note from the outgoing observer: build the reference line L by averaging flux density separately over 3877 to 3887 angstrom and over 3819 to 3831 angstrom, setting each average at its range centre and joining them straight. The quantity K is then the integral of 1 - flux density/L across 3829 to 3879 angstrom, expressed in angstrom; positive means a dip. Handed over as -4.6 angstrom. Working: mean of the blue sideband 5.64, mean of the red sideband 7.26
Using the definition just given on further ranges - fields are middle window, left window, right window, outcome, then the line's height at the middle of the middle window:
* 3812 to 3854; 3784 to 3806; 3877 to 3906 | 9.6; 8.25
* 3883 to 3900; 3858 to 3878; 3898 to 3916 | 1.4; 8.53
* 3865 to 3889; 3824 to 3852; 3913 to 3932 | -4.0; 6.62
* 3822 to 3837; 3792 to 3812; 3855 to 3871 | 6.0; 8.28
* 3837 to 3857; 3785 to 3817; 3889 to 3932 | 2.1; 8.23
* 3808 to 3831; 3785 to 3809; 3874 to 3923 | 5.0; 8.59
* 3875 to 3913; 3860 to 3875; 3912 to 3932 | -2.1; 7.77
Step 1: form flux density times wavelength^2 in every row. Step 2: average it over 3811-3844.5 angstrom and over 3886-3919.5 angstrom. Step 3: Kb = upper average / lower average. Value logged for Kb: 1.57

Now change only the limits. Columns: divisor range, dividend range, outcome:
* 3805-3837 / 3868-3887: 1.21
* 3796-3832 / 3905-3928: 1.26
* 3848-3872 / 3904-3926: 1.16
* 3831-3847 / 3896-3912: 1.61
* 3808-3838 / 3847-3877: 1.35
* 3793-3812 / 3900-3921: 1.07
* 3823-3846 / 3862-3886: 1.53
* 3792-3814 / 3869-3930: 0.97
